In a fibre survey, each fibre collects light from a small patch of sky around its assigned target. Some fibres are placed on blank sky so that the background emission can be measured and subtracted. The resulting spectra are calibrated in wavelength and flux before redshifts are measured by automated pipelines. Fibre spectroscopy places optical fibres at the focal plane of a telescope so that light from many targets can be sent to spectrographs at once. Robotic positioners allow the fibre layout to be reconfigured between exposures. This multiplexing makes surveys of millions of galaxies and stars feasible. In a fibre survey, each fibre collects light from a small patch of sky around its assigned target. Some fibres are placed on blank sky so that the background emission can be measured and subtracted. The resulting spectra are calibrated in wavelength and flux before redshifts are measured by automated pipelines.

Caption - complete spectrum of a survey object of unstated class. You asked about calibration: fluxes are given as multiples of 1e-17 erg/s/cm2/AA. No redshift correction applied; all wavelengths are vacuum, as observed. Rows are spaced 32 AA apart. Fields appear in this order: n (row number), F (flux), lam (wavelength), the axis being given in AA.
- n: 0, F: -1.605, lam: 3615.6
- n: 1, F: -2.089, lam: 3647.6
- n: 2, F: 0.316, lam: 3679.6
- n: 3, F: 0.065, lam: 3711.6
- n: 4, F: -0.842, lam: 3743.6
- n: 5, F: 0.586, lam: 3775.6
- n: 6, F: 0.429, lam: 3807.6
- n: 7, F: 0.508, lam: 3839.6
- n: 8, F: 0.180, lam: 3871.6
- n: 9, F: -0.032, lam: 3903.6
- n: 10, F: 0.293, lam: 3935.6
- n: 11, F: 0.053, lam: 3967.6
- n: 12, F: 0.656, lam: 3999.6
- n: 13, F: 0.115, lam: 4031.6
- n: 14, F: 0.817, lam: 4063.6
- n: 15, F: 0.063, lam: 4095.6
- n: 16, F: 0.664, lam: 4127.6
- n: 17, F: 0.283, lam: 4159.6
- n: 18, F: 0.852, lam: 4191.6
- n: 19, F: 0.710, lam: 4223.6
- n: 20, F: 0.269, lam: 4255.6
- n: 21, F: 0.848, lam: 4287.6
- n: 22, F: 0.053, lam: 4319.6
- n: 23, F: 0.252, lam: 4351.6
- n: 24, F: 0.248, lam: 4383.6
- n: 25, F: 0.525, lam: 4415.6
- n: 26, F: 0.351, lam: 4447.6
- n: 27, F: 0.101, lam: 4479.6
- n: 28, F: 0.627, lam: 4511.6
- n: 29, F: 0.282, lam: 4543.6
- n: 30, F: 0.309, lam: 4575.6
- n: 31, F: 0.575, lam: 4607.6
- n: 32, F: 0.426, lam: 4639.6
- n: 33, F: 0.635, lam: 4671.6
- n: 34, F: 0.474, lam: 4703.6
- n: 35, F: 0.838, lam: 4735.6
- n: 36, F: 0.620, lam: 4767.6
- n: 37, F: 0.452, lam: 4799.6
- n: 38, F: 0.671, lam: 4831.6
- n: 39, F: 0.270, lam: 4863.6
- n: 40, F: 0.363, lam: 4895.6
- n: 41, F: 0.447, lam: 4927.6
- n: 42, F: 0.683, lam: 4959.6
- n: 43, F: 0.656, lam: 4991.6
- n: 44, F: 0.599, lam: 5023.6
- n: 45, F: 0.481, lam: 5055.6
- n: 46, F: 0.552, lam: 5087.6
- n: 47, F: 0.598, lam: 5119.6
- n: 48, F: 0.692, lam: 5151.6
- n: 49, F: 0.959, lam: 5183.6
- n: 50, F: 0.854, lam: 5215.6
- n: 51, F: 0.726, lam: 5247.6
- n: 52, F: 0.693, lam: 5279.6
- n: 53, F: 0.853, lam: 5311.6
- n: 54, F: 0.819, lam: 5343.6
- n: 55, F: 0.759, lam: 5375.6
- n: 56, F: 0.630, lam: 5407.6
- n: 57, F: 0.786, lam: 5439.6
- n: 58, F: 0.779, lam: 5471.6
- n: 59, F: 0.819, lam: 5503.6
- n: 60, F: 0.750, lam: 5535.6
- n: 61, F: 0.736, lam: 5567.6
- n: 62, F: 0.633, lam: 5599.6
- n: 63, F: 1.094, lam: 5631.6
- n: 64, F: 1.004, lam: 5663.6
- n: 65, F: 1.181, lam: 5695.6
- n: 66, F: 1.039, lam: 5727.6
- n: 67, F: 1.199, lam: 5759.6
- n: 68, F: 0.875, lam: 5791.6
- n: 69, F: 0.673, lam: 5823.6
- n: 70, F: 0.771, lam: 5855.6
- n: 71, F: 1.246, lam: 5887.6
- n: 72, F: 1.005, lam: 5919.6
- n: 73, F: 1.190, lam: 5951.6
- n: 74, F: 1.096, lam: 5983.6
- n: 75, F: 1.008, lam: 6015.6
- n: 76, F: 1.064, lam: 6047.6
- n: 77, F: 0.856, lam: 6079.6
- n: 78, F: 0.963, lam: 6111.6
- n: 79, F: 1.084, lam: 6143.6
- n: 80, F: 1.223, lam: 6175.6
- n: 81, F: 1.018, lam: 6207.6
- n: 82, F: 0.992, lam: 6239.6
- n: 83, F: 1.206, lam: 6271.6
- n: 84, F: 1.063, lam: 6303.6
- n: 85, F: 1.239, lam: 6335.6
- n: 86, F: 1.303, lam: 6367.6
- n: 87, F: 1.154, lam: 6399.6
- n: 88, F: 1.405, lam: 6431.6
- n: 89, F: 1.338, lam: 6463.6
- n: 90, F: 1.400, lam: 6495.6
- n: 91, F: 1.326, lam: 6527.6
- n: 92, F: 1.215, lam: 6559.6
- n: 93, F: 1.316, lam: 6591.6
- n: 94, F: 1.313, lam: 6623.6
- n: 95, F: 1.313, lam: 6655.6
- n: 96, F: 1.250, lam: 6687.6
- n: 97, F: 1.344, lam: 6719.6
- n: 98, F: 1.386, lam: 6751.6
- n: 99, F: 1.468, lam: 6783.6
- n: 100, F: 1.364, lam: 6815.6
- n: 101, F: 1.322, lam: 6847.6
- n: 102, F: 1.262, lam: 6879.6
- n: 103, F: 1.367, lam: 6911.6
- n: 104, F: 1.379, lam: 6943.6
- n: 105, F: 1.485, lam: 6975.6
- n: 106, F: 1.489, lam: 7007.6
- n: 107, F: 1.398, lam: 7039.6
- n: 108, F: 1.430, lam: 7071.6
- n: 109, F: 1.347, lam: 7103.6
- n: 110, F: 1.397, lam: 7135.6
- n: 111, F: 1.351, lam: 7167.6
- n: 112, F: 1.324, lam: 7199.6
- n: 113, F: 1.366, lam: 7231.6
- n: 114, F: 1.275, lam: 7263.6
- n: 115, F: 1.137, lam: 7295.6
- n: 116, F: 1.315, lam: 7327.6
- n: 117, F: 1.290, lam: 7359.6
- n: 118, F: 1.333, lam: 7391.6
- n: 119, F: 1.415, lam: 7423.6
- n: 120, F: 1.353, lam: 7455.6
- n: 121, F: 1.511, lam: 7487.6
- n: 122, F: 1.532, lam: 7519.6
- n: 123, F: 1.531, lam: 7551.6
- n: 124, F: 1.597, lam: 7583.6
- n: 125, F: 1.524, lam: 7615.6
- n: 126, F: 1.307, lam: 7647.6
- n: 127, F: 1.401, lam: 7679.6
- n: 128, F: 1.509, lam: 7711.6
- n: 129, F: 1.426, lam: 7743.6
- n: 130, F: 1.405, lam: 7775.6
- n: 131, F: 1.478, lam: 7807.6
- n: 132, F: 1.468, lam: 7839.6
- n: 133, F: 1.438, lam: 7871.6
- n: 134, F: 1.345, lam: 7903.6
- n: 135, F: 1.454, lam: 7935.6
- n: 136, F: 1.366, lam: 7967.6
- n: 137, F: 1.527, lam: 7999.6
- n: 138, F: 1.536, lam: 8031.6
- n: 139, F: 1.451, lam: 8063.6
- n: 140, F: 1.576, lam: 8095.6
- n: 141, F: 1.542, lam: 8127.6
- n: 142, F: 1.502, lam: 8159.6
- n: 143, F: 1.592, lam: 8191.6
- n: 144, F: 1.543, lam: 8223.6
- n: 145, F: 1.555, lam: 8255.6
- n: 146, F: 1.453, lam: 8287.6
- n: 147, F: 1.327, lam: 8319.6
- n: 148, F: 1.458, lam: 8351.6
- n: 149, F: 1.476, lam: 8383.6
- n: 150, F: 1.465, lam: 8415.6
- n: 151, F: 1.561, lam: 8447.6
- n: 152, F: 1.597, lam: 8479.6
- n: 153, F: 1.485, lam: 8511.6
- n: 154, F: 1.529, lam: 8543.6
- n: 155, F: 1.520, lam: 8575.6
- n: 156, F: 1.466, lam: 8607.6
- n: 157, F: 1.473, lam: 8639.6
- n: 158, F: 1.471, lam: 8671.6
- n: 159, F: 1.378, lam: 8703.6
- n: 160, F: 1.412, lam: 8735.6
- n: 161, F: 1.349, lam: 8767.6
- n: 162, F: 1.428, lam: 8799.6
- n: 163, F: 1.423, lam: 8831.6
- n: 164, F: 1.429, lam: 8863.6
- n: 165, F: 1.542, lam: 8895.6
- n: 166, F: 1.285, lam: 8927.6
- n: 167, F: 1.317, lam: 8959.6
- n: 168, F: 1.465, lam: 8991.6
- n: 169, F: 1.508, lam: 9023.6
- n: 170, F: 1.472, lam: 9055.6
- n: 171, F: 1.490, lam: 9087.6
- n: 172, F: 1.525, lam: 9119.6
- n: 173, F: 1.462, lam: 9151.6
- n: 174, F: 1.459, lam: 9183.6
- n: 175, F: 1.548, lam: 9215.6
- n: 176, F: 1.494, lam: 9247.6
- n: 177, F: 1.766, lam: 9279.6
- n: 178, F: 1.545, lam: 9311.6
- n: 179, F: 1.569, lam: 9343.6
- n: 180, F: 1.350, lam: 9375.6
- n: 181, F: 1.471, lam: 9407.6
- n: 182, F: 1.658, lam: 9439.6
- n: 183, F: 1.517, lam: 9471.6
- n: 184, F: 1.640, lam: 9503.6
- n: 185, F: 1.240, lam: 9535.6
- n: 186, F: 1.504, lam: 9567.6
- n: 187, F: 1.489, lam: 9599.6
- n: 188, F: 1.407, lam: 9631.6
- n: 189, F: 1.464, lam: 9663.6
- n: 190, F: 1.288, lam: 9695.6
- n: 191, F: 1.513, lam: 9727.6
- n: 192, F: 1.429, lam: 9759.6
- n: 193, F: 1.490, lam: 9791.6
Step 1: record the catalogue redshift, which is 0.412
